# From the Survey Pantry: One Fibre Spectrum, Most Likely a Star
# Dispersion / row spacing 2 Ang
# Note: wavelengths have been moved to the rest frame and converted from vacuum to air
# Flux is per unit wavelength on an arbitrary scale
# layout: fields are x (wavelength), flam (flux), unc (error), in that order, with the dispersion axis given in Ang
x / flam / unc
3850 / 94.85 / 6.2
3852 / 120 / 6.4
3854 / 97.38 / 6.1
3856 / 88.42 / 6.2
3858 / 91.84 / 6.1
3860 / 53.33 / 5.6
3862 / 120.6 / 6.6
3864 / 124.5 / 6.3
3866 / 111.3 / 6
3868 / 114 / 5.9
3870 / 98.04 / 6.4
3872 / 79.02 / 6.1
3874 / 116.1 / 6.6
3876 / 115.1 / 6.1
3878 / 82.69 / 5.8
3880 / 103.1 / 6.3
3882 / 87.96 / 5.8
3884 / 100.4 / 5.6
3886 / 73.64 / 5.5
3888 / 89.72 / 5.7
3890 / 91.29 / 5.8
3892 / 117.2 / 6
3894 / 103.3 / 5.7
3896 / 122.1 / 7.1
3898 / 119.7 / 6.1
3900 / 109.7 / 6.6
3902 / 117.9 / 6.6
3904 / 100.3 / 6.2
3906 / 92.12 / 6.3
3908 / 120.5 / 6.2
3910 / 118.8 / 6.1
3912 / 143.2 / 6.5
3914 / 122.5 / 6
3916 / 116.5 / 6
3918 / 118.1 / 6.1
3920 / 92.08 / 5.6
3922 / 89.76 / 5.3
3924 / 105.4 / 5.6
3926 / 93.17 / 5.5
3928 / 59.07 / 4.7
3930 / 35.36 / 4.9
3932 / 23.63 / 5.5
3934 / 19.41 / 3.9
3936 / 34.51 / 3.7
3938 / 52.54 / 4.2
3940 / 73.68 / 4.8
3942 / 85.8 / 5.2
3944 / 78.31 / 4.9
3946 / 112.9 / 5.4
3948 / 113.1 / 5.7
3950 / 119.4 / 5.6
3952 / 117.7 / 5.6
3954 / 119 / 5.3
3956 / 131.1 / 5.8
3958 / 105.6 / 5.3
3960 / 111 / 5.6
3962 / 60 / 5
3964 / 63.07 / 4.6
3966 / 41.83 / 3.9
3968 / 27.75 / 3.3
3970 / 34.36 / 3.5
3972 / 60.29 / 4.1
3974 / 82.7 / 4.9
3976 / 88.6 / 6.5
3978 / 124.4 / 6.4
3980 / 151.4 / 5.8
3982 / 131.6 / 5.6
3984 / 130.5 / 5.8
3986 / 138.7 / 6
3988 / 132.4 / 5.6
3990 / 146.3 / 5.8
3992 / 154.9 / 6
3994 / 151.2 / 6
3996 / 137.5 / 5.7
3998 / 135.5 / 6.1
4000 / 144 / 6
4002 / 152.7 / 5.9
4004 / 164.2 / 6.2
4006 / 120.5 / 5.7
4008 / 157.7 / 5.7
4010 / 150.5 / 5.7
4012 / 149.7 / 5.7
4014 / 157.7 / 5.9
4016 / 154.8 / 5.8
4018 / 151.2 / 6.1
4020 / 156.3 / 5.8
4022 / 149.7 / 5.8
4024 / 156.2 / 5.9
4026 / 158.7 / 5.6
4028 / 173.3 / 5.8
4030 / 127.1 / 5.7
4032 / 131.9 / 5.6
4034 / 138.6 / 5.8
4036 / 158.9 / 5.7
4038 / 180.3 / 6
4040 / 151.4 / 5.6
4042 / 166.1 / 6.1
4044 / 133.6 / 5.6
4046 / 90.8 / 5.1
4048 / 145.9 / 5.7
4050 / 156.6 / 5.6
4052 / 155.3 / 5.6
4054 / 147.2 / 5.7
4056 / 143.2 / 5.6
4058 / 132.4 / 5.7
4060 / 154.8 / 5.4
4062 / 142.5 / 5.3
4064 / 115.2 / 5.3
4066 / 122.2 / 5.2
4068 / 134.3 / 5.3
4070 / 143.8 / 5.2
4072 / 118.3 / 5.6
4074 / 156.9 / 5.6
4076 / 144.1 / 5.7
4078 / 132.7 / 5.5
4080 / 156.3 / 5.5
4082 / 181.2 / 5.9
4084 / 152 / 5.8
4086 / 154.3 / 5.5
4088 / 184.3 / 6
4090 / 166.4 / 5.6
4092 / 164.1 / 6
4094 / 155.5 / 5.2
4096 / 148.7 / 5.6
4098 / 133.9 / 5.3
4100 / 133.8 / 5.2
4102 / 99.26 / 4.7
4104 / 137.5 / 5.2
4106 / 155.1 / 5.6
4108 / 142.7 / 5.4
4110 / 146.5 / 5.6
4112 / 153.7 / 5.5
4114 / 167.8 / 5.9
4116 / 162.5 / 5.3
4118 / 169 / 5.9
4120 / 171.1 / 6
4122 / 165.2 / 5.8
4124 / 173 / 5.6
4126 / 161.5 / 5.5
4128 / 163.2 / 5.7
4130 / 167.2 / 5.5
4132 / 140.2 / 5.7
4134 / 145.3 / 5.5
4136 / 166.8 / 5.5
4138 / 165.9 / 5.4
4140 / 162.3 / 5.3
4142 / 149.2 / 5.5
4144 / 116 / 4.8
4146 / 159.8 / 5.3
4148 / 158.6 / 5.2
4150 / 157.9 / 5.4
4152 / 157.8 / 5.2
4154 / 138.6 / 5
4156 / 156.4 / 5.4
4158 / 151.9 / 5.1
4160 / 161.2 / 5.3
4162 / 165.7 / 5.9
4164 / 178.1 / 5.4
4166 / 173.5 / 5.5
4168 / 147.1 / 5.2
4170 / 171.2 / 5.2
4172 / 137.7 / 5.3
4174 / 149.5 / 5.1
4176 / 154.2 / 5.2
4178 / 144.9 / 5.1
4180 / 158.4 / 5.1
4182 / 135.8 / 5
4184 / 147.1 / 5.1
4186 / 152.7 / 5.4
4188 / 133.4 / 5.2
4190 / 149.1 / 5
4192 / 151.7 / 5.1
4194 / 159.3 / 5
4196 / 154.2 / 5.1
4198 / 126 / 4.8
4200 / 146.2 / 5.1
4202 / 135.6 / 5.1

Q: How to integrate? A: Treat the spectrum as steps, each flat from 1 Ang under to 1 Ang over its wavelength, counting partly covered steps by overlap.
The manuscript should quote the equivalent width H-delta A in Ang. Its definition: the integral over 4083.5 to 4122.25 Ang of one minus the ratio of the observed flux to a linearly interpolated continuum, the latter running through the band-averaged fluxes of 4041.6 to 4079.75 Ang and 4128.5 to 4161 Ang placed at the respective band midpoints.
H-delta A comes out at -1.8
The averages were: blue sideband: 139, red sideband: 154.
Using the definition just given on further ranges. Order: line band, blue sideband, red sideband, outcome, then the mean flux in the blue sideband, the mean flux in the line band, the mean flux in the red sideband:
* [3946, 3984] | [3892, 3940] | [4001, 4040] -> 7.8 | 91.9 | 95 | 152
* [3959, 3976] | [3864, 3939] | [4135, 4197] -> 7.4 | 94.7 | 61.8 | 154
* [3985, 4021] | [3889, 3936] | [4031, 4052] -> -4.6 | 95.7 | 148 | 146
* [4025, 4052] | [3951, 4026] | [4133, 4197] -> -3.2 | 123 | 147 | 153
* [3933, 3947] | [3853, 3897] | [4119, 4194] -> 5.9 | 99.1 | 65.3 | 155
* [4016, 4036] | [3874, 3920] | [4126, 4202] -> -3.2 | 107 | 150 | 153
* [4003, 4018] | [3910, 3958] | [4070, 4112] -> -4.1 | 90.4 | 151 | 148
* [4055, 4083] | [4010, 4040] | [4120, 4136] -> 2.7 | 153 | 141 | 161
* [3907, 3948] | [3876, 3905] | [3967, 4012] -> 9.0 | 102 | 85.5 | 124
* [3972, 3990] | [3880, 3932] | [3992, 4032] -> 2.0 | 100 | 120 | 150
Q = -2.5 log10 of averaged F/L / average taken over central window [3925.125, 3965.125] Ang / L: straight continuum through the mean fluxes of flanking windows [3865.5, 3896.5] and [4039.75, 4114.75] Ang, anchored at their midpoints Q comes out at 0.39 mag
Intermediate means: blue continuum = 99.8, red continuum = 145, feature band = 80.3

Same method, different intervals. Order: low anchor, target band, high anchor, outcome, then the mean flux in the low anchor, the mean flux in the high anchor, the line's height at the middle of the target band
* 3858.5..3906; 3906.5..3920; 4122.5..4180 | -0.111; 102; 156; 108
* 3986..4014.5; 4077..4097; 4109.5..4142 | -0.020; 146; 161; 157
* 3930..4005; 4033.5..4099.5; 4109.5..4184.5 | -0.124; 101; 157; 132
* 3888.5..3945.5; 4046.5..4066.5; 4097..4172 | -0.071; 91.5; 155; 132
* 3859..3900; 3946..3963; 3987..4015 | 0.176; 101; 147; 129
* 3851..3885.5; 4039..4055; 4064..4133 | -0.028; 99.8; 151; 140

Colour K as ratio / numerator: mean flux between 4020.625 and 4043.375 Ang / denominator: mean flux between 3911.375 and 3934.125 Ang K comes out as 1.78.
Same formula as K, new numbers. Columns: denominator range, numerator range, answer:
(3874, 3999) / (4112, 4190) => 1.58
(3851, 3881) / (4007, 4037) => 1.50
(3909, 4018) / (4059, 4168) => 1.43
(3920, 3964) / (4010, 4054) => 1.81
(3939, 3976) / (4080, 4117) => 1.78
